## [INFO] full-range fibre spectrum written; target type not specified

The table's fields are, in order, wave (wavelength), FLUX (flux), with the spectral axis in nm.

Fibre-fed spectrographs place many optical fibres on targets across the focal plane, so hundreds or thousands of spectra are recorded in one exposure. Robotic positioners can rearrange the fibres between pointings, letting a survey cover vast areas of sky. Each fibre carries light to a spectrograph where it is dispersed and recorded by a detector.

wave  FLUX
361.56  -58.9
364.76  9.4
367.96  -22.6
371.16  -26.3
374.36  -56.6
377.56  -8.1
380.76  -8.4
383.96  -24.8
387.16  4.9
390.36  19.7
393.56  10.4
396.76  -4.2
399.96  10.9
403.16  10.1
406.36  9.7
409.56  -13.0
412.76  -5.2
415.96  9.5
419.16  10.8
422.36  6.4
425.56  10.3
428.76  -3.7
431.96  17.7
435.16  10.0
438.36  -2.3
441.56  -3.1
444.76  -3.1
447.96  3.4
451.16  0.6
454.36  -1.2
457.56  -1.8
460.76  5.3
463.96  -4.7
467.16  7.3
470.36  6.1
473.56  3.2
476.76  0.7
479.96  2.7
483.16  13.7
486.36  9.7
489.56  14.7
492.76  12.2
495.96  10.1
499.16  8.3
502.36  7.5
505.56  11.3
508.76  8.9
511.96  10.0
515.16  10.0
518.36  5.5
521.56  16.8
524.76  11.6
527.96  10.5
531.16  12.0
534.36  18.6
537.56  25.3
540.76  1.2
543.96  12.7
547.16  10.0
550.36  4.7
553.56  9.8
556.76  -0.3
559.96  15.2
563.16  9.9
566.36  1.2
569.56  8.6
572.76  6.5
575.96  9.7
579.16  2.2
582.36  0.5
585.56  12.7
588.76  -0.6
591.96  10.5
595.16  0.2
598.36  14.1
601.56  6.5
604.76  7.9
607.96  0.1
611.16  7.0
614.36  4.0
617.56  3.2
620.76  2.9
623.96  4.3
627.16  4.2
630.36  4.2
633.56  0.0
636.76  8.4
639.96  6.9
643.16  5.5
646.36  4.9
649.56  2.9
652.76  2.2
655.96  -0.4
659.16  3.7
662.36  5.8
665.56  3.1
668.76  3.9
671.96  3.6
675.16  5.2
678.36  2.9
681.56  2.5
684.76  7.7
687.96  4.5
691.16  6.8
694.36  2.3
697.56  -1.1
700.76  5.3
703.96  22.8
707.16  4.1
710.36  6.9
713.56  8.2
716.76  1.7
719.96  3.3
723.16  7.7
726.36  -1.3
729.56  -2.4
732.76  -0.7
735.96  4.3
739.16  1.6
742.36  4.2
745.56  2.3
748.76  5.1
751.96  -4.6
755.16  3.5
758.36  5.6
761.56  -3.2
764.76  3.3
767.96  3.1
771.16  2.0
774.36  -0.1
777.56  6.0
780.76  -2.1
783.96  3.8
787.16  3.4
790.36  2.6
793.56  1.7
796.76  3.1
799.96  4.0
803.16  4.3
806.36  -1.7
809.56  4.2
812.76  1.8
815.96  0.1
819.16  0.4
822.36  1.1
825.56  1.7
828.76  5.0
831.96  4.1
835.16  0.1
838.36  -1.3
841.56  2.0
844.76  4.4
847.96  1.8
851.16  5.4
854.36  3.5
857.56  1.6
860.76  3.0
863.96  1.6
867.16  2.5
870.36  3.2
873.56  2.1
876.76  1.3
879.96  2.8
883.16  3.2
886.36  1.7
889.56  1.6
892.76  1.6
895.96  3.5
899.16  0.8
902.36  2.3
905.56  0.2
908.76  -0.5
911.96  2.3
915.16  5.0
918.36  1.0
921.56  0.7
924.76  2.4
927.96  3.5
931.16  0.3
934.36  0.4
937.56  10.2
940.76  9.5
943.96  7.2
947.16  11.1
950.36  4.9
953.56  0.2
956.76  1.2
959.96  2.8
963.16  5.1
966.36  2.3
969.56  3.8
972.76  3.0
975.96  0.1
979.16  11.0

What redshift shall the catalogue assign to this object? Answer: 0.07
